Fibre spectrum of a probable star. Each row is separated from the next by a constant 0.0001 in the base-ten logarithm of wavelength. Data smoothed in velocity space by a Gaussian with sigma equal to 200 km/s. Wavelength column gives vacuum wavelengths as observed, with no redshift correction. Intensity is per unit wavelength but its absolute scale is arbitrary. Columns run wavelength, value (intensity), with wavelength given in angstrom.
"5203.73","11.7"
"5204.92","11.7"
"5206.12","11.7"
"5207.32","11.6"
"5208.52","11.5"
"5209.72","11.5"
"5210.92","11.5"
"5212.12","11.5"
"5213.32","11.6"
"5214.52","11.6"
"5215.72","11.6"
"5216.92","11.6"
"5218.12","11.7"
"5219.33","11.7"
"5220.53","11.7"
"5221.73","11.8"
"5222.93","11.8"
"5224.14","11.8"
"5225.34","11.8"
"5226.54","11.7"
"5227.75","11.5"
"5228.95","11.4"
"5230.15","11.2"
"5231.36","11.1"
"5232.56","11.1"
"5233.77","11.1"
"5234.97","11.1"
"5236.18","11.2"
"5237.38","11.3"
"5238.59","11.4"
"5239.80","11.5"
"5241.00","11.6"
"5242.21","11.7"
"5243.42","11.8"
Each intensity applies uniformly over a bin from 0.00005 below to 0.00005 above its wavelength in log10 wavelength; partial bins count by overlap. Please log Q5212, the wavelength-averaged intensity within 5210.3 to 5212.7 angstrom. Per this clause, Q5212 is 11.5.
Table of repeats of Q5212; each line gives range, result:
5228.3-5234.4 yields 11.2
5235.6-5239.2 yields 11.3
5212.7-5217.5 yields 11.6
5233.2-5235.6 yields 11.1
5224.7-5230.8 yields 11.5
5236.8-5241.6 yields 11.4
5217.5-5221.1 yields 11.7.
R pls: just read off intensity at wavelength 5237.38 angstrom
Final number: 11.3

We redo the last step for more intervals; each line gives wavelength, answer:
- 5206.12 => 11.7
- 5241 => 11.6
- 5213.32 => 11.6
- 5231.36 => 11.1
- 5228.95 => 11.4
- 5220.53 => 11.7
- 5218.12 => 11.7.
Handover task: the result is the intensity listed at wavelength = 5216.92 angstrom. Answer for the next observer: 11.6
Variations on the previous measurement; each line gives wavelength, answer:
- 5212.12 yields 11.5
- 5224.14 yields 11.8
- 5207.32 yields 11.6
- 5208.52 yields 11.5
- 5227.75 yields 11.5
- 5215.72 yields 11.6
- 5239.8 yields 11.5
